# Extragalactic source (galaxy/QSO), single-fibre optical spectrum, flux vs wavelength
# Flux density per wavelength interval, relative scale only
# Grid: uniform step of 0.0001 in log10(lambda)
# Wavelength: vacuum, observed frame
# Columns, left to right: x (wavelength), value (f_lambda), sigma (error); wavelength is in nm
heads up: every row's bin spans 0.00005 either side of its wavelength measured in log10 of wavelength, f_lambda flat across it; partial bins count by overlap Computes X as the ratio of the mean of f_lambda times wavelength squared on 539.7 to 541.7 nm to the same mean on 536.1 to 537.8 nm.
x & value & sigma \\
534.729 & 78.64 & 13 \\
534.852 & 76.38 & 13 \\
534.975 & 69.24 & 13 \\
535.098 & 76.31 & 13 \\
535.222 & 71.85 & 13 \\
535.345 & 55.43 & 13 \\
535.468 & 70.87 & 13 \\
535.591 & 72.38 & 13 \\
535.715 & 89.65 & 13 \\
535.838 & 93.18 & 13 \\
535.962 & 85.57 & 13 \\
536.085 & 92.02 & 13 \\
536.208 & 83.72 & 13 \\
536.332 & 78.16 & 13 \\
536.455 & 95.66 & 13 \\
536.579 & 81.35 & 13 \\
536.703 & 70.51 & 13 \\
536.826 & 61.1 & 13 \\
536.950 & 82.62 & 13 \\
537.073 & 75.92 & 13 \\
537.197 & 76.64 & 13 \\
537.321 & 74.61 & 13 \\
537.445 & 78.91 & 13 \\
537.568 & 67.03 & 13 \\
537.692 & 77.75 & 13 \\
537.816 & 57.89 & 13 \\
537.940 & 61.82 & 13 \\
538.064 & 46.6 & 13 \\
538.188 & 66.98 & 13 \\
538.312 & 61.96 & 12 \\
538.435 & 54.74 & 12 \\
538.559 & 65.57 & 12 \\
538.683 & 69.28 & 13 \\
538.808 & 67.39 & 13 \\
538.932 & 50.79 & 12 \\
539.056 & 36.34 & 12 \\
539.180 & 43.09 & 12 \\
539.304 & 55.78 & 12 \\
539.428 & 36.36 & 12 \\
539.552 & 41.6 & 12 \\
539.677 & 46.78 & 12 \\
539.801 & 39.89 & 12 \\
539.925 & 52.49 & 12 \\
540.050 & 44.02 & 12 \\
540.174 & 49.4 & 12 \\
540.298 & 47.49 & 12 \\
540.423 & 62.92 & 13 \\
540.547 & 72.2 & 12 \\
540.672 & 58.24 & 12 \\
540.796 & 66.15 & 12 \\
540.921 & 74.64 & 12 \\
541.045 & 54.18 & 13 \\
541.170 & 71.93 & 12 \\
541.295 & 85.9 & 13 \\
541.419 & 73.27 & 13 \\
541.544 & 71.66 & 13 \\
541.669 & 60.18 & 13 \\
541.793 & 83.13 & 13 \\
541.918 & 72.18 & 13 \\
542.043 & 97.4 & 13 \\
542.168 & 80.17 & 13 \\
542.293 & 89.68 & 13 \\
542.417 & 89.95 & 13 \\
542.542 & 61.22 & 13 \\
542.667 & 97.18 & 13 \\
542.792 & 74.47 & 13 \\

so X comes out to 0.81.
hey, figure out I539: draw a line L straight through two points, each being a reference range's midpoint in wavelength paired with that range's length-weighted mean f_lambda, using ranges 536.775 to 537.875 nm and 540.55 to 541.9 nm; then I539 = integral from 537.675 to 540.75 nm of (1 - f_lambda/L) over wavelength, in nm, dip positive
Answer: 0.733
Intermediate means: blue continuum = 72.6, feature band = 54.4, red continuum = 70.1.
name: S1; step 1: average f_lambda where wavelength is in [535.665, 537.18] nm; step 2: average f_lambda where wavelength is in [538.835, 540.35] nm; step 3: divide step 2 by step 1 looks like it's 0.56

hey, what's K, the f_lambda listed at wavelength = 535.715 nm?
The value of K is 89.65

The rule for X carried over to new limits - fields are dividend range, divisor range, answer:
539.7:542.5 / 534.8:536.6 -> 0.87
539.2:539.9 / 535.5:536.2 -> 0.53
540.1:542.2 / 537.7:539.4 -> 1.23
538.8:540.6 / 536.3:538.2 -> 0.69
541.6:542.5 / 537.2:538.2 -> 1.23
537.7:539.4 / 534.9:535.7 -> 0.82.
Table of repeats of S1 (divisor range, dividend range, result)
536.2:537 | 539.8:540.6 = 0.68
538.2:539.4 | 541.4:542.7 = 1.42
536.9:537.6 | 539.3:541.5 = 0.75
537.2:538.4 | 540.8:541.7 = 1.06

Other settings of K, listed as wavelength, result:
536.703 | 70.51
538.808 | 67.39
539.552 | 41.6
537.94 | 61.82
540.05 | 44.02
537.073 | 75.92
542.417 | 89.95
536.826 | 61.1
